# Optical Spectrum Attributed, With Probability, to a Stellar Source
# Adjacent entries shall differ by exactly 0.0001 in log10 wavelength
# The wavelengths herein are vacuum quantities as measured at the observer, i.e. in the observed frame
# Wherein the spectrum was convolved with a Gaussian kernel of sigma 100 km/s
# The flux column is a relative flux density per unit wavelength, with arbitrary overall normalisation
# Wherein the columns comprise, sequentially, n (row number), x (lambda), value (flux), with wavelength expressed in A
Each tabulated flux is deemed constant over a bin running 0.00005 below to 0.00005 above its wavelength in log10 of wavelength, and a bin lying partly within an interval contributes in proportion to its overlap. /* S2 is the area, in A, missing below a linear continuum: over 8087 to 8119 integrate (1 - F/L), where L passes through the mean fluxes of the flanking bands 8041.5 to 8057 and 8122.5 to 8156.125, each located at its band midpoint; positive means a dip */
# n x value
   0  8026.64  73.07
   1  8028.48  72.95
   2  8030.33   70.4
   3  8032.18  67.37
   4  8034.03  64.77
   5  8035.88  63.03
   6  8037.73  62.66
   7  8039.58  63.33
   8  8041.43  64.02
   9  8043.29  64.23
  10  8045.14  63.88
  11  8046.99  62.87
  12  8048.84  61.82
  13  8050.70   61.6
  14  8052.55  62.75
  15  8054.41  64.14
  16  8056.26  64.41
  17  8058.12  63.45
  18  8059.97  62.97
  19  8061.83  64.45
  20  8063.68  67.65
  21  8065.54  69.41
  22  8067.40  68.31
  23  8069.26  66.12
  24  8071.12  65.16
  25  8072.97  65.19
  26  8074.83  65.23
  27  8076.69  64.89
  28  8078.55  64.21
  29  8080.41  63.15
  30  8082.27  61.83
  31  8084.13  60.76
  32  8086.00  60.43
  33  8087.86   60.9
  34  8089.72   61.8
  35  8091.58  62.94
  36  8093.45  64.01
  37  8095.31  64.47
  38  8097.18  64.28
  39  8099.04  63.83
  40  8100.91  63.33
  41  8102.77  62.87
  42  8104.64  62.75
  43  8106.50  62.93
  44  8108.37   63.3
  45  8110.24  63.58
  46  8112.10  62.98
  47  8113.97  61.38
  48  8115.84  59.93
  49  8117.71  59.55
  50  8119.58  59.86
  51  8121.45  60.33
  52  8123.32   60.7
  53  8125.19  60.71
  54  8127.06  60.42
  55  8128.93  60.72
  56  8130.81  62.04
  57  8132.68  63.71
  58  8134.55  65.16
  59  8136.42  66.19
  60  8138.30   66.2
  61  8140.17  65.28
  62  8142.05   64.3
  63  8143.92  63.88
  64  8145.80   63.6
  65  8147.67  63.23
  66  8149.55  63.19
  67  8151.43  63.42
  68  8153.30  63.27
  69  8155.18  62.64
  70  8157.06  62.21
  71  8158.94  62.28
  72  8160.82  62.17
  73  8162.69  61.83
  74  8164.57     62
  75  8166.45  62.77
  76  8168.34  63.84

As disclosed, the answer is 0.32 A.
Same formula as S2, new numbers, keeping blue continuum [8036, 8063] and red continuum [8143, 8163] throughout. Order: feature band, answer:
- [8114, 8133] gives 0.7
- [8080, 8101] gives 0.2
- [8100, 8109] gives 0.0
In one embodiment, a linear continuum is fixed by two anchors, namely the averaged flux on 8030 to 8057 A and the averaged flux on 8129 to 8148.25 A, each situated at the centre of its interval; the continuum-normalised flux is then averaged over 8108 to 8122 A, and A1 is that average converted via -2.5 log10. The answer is 0.05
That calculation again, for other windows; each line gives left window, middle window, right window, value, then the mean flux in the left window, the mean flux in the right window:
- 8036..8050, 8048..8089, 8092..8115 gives -0.013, 63.2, 63.3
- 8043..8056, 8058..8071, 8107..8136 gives -0.057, 63.1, 61.7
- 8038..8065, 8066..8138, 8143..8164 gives 0.006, 63.7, 62.9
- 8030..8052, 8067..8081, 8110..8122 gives -0.044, 64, 61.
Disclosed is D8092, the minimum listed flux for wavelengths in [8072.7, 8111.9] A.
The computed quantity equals 60.43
